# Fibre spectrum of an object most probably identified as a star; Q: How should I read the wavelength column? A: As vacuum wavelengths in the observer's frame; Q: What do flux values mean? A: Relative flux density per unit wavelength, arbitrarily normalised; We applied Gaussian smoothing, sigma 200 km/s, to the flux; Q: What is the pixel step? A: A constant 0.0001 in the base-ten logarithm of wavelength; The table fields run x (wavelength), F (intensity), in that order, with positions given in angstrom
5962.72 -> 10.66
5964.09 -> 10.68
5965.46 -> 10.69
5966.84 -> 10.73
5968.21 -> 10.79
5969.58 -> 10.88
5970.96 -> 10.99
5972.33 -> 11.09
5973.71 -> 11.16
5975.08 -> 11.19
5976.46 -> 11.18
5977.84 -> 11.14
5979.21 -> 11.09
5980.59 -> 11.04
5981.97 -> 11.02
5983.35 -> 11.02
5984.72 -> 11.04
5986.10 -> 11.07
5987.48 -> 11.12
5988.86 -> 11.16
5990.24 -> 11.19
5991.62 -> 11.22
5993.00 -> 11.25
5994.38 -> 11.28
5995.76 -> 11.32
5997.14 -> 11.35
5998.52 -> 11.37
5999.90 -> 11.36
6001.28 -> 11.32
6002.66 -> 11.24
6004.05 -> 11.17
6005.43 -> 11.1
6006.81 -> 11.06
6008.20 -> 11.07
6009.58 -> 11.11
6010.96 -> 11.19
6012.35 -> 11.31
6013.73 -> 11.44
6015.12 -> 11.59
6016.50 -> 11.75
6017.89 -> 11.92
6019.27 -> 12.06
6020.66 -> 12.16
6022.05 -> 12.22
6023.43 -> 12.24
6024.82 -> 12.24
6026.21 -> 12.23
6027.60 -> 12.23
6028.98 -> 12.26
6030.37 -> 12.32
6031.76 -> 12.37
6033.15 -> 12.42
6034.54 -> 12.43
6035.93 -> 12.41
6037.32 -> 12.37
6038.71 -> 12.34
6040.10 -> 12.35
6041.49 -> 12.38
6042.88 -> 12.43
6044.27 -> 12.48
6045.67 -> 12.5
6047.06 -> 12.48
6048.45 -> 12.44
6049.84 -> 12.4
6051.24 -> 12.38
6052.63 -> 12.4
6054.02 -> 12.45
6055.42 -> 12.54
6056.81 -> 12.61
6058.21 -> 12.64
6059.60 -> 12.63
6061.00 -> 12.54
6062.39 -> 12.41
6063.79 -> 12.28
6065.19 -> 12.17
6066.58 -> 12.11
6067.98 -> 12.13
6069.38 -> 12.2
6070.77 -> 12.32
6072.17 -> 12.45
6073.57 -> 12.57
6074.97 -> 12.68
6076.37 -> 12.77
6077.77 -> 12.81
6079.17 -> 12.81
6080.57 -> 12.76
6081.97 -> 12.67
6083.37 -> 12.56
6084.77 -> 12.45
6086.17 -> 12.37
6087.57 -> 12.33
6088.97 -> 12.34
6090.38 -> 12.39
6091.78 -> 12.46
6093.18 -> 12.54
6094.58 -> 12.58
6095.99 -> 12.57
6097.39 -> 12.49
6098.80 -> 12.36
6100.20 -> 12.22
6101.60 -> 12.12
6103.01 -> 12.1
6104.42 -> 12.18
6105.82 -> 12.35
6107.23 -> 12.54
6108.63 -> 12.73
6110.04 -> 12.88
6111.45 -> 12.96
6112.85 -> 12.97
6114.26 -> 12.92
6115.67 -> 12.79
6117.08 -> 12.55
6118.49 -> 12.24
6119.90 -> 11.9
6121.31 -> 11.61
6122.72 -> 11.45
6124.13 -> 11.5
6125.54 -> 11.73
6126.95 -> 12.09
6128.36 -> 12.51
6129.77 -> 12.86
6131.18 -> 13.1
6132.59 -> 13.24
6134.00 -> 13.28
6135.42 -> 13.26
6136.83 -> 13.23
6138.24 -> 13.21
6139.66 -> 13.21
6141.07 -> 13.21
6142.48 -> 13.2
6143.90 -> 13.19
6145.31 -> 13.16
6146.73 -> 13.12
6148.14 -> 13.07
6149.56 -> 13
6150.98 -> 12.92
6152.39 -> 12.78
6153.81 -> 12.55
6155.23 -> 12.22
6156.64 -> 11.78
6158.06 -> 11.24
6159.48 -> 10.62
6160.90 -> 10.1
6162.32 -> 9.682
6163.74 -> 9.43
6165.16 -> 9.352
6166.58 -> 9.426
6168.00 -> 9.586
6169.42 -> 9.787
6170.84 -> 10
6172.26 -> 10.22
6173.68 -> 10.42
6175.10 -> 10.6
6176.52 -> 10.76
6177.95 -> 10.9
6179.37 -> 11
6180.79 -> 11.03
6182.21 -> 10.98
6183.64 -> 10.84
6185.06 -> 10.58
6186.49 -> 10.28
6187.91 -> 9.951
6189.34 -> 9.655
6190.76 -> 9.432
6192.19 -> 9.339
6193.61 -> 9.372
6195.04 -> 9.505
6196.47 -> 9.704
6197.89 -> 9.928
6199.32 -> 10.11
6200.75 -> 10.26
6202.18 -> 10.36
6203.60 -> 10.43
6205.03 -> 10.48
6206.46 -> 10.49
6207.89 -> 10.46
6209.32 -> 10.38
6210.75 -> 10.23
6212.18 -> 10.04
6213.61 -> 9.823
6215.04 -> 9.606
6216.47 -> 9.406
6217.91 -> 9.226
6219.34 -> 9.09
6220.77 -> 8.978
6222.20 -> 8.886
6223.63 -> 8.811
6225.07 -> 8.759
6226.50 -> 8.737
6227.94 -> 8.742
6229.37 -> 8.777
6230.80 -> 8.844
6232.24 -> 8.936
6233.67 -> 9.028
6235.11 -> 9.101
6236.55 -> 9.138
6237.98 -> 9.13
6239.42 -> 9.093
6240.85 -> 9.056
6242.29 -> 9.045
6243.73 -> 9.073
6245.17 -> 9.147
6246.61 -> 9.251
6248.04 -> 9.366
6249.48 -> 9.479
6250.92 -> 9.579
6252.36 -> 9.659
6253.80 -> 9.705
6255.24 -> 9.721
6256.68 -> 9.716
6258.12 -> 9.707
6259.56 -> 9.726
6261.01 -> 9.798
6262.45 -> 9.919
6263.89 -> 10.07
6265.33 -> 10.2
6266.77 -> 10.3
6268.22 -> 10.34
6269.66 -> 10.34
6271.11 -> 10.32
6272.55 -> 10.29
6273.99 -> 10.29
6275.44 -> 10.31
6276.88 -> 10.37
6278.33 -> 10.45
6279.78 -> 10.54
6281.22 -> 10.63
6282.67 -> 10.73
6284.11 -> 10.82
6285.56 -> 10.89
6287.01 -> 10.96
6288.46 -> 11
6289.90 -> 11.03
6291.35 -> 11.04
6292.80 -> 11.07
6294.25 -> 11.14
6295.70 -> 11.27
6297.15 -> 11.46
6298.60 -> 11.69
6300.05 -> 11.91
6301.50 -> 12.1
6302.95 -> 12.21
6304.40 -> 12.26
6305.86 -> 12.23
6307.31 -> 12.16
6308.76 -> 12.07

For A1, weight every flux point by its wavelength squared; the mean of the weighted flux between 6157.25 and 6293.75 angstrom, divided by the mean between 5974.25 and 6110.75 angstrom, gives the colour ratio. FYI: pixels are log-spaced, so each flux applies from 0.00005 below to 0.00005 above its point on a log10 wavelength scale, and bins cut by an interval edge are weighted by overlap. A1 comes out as 0.88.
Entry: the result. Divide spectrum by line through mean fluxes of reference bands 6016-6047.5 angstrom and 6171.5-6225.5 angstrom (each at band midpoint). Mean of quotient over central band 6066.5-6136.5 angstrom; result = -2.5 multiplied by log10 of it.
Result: -0.11 mag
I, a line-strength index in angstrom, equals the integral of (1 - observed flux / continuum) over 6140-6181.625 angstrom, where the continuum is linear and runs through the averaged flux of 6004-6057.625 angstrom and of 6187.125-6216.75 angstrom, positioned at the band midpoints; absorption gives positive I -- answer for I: -3.4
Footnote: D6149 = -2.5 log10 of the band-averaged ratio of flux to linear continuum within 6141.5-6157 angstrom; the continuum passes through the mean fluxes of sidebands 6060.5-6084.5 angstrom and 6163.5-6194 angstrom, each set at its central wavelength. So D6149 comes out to -0.19 mag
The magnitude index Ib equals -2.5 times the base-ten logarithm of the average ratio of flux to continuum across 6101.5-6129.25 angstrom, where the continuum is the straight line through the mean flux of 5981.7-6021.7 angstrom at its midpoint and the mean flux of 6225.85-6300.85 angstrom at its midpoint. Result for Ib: -0.15 mag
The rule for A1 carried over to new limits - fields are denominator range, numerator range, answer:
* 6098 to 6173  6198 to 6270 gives 0.82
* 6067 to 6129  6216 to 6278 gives 0.80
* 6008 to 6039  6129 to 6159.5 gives 1.11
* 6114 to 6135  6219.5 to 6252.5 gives 0.76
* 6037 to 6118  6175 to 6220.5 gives 0.84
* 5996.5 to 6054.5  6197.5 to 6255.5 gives 0.84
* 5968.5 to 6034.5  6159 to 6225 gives 0.93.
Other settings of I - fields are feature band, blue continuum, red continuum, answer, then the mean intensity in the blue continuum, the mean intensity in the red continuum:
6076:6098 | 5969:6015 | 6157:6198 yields -3.9 angstrom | 11.2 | 10.1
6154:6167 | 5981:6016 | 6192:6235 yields -0.7 angstrom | 11.2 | 9.55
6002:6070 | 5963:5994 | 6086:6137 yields -2.6 angstrom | 11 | 12.5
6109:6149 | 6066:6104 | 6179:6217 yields -4.1 angstrom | 12.4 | 10.1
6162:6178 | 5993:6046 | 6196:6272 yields 0.4 angstrom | 11.8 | 9.6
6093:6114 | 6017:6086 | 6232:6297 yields -1.2 angstrom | 12.4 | 10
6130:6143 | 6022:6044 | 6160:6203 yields -2.9 angstrom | 12.3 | 10.1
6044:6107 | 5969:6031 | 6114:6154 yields -1.5 angstrom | 11.4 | 12.7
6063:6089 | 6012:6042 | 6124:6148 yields 0.1 angstrom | 12.1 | 12.9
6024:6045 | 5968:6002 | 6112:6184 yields -1.8 angstrom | 11.2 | 11.8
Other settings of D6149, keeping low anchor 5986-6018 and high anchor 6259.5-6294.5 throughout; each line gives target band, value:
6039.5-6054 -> -0.12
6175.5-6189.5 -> 0.01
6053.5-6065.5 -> -0.12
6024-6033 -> -0.10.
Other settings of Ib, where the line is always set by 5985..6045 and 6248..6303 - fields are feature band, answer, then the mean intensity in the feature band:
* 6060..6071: -0.07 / 12.3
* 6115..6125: -0.07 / 12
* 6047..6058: -0.08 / 12.5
